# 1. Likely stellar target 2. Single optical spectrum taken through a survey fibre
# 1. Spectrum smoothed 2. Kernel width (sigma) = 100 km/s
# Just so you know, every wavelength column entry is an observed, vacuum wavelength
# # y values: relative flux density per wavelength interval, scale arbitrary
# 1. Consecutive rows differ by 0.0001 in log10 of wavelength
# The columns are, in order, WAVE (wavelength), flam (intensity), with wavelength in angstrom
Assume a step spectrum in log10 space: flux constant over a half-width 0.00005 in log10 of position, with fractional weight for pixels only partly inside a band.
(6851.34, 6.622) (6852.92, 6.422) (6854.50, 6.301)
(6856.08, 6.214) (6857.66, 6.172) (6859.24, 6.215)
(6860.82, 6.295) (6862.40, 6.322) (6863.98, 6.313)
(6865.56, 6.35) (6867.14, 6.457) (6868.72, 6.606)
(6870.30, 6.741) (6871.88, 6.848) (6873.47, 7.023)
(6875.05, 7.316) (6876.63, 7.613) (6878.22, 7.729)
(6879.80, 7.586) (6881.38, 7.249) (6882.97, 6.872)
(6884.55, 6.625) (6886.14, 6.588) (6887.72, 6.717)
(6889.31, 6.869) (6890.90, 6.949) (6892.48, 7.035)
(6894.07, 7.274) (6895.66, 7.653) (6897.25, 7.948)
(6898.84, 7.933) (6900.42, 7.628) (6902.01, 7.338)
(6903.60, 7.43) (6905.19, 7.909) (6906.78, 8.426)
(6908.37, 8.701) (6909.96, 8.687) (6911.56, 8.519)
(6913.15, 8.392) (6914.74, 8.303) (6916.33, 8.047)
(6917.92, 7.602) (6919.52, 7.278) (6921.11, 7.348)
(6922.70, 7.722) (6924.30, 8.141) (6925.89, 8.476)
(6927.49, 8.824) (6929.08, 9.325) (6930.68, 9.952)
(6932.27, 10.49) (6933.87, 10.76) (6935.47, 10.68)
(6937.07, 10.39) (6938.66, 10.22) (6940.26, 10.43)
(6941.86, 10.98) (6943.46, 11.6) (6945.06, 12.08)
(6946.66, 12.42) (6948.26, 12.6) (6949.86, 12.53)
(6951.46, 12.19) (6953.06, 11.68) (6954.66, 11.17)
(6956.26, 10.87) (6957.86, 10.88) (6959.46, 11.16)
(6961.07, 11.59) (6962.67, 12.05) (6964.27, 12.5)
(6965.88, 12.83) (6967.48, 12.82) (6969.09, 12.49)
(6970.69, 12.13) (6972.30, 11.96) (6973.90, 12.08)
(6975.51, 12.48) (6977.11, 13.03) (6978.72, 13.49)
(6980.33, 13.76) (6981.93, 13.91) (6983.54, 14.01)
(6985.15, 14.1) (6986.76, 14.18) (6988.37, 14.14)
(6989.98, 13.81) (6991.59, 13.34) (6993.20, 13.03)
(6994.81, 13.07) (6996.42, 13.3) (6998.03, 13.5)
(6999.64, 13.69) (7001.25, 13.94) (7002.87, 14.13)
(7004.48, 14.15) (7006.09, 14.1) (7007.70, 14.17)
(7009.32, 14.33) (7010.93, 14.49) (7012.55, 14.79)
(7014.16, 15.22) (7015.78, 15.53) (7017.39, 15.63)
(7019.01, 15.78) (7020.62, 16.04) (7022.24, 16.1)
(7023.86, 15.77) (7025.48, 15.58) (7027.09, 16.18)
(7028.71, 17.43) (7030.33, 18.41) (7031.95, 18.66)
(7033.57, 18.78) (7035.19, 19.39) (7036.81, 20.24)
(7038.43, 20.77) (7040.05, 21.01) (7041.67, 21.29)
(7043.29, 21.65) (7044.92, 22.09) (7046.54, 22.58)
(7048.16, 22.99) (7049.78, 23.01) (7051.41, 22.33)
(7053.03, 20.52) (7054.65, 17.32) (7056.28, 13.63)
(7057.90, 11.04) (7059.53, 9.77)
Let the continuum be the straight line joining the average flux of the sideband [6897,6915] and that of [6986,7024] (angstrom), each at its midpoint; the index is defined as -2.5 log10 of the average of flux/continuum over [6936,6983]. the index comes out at -0.05 mag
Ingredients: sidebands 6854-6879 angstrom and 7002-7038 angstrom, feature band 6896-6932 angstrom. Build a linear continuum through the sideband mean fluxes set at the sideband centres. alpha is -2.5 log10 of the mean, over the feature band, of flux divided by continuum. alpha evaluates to 0.17 mag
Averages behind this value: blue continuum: 6.66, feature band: 8.21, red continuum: 16.2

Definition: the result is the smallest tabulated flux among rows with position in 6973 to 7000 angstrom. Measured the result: 12.08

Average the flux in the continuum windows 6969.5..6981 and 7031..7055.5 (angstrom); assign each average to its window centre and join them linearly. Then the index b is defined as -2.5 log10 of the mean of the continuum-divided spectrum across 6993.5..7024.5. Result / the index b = 0.15 mag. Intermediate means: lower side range 12.7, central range 14.6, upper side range 20.8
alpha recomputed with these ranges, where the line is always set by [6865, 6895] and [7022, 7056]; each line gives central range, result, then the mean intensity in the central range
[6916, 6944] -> 0.18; 9.35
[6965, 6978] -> 0.14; 12.5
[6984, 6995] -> 0.14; 13.7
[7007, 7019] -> 0.17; 14.9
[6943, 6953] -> 0.01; 12.2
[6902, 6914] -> 0.12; 8.23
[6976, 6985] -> 0.10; 13.6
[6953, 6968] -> 0.14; 11.7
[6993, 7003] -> 0.21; 13.5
